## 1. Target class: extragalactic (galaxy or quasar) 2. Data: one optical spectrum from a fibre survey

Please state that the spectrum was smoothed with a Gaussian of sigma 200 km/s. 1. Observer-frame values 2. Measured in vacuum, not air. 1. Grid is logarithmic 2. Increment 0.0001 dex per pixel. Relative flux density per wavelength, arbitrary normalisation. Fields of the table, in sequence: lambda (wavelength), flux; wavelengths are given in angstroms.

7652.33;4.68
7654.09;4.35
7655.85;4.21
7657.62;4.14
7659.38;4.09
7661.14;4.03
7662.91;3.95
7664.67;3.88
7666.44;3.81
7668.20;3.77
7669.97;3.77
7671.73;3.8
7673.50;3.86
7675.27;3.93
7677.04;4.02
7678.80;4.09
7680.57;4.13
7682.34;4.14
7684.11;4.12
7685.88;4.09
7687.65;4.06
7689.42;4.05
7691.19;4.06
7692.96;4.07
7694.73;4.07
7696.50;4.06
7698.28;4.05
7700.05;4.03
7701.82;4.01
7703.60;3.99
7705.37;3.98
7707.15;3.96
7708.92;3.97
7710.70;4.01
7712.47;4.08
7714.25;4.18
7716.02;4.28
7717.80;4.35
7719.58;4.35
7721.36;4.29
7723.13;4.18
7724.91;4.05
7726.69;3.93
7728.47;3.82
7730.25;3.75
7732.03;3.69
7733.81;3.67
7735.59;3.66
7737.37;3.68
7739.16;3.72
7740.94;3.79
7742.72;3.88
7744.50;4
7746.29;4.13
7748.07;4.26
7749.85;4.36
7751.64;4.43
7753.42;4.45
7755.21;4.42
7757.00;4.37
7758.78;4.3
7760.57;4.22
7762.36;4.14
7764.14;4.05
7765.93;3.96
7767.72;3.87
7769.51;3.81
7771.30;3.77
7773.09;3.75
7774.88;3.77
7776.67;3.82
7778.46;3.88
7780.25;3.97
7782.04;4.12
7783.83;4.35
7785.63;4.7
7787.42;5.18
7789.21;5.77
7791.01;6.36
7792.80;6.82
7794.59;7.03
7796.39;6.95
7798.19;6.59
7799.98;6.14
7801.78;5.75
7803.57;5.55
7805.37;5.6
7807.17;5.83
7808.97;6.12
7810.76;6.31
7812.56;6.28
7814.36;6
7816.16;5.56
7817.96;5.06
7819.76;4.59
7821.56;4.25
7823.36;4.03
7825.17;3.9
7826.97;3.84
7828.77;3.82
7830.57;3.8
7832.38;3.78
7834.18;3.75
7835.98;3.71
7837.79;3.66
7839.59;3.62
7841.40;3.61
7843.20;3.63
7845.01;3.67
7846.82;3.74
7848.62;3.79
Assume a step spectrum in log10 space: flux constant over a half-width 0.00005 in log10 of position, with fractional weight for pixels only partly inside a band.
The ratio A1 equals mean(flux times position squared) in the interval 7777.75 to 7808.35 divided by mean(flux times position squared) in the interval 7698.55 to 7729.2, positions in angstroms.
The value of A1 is 1.4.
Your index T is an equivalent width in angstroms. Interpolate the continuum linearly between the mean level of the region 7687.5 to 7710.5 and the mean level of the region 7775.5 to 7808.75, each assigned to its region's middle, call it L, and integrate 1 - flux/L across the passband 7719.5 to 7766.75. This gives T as 6.55 angstroms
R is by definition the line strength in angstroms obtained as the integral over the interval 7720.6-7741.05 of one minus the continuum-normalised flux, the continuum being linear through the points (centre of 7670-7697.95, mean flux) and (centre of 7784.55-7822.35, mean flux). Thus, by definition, 3.8 angstroms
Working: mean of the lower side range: 4.03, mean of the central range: 3.85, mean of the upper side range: 5.83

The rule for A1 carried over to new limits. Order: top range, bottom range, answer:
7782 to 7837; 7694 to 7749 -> 1.34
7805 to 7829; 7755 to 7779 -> 1.29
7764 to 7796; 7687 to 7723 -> 1.16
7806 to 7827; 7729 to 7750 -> 1.37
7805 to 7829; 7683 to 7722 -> 1.28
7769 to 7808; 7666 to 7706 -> 1.33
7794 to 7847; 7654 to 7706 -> 1.26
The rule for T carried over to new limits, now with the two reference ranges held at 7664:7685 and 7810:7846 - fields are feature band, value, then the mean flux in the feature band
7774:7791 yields -1.1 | 4.5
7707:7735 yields 0.2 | 4.03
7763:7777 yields 1.1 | 3.86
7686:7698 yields -0.2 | 4.06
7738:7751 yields 0.3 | 4.02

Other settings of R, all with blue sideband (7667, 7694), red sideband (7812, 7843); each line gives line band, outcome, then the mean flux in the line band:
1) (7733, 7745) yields 1.0 angstroms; 3.77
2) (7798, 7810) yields -4.8 angstroms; 5.91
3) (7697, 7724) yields -0.4 angstroms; 4.11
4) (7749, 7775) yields 0.2 angstroms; 4.12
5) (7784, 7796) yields -4.9 angstroms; 5.92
